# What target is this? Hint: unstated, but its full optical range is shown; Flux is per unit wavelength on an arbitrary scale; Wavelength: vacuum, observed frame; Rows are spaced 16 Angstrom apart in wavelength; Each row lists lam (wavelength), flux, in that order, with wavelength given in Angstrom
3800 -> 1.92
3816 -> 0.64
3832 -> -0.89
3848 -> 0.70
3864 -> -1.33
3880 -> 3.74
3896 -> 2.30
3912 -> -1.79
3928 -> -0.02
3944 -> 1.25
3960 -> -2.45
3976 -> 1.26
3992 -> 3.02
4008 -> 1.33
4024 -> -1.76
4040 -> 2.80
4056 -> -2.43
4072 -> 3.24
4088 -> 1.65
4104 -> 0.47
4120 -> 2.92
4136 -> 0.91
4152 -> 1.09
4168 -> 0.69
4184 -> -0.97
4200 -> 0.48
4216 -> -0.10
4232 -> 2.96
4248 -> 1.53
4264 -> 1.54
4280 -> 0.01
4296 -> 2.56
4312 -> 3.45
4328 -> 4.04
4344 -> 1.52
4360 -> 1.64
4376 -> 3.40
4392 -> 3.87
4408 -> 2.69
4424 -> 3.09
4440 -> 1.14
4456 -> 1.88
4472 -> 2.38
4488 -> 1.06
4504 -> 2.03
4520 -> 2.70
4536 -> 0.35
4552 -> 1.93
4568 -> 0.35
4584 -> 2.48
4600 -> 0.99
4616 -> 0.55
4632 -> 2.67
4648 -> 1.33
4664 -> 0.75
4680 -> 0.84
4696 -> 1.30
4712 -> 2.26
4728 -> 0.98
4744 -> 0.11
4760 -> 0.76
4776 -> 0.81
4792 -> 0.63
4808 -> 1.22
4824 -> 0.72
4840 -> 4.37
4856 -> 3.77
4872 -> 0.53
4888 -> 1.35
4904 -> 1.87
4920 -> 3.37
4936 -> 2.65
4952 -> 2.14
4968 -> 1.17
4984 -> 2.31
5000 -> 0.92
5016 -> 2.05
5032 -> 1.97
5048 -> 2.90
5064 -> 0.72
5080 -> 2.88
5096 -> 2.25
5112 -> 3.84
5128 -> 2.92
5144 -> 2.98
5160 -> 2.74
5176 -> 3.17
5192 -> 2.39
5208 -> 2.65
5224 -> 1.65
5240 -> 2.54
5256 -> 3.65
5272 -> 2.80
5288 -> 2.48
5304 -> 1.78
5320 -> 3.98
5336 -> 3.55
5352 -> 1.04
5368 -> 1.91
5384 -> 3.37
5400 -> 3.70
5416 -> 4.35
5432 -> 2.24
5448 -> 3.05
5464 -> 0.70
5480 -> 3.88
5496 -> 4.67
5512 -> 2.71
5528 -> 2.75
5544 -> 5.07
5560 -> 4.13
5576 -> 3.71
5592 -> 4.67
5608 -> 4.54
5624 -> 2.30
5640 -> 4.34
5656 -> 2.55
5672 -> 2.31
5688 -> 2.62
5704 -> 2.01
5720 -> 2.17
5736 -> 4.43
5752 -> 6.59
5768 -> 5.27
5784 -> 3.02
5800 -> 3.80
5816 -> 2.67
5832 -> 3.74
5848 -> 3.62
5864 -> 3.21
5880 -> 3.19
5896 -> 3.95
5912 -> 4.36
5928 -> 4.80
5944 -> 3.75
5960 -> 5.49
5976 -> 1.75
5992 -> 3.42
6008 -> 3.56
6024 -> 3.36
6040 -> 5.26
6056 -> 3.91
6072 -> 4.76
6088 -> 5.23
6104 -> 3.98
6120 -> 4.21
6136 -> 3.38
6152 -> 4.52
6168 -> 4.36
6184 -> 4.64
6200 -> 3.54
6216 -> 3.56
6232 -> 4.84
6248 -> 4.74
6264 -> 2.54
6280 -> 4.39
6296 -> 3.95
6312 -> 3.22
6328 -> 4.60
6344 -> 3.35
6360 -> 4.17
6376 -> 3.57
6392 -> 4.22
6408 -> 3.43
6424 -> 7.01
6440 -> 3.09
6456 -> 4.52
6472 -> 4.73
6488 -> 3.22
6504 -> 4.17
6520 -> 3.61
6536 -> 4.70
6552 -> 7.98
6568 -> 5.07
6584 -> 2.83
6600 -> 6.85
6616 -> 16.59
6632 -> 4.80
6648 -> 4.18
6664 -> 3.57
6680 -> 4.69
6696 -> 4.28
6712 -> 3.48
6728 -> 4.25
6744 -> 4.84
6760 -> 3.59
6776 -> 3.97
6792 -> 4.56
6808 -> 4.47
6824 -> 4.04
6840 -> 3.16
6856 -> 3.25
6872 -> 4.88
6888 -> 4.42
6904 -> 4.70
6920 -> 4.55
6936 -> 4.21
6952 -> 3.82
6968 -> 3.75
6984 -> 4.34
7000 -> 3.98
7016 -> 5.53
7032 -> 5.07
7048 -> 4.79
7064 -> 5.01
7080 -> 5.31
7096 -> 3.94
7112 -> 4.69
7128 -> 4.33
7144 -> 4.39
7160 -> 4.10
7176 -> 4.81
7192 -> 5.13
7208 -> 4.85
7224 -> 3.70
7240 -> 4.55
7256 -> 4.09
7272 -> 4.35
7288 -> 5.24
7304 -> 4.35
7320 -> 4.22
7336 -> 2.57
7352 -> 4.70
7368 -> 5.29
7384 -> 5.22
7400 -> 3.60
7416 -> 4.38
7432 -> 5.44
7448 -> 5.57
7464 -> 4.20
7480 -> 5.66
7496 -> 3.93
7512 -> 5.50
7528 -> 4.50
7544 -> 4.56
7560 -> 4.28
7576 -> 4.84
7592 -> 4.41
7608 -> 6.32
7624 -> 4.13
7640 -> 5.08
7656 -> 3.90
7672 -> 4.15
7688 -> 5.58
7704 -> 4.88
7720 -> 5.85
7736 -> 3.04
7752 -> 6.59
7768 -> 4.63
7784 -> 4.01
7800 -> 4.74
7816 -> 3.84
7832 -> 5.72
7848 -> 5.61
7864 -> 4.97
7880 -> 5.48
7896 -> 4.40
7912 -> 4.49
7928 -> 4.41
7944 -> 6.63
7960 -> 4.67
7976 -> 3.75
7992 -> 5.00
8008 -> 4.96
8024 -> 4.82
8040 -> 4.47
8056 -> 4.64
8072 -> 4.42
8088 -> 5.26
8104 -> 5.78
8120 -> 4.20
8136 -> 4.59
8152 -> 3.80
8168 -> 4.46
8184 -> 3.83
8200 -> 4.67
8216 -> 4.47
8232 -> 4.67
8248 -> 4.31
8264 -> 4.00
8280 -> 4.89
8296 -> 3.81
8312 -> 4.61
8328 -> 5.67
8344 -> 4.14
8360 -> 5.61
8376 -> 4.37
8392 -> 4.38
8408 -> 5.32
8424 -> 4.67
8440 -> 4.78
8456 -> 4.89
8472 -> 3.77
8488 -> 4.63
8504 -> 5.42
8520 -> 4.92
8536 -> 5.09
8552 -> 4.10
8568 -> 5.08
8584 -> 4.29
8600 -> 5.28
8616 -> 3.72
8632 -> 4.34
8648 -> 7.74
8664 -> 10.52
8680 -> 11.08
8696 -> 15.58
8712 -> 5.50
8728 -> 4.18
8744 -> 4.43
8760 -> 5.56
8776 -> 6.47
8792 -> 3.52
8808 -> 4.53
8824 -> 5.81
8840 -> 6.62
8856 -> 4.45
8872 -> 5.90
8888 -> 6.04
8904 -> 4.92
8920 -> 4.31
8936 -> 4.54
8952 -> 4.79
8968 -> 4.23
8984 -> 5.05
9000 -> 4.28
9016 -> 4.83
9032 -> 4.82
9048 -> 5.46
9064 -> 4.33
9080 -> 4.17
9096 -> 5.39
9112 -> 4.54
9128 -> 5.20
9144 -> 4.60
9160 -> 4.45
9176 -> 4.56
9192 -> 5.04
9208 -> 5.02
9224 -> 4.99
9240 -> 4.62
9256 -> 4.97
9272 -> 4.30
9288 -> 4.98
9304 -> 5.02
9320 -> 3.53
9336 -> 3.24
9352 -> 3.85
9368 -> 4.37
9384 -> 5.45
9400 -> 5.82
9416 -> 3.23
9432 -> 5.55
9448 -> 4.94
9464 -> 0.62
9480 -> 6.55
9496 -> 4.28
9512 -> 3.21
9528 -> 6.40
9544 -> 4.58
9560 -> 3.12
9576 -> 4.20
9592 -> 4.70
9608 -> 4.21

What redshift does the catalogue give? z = 0.32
